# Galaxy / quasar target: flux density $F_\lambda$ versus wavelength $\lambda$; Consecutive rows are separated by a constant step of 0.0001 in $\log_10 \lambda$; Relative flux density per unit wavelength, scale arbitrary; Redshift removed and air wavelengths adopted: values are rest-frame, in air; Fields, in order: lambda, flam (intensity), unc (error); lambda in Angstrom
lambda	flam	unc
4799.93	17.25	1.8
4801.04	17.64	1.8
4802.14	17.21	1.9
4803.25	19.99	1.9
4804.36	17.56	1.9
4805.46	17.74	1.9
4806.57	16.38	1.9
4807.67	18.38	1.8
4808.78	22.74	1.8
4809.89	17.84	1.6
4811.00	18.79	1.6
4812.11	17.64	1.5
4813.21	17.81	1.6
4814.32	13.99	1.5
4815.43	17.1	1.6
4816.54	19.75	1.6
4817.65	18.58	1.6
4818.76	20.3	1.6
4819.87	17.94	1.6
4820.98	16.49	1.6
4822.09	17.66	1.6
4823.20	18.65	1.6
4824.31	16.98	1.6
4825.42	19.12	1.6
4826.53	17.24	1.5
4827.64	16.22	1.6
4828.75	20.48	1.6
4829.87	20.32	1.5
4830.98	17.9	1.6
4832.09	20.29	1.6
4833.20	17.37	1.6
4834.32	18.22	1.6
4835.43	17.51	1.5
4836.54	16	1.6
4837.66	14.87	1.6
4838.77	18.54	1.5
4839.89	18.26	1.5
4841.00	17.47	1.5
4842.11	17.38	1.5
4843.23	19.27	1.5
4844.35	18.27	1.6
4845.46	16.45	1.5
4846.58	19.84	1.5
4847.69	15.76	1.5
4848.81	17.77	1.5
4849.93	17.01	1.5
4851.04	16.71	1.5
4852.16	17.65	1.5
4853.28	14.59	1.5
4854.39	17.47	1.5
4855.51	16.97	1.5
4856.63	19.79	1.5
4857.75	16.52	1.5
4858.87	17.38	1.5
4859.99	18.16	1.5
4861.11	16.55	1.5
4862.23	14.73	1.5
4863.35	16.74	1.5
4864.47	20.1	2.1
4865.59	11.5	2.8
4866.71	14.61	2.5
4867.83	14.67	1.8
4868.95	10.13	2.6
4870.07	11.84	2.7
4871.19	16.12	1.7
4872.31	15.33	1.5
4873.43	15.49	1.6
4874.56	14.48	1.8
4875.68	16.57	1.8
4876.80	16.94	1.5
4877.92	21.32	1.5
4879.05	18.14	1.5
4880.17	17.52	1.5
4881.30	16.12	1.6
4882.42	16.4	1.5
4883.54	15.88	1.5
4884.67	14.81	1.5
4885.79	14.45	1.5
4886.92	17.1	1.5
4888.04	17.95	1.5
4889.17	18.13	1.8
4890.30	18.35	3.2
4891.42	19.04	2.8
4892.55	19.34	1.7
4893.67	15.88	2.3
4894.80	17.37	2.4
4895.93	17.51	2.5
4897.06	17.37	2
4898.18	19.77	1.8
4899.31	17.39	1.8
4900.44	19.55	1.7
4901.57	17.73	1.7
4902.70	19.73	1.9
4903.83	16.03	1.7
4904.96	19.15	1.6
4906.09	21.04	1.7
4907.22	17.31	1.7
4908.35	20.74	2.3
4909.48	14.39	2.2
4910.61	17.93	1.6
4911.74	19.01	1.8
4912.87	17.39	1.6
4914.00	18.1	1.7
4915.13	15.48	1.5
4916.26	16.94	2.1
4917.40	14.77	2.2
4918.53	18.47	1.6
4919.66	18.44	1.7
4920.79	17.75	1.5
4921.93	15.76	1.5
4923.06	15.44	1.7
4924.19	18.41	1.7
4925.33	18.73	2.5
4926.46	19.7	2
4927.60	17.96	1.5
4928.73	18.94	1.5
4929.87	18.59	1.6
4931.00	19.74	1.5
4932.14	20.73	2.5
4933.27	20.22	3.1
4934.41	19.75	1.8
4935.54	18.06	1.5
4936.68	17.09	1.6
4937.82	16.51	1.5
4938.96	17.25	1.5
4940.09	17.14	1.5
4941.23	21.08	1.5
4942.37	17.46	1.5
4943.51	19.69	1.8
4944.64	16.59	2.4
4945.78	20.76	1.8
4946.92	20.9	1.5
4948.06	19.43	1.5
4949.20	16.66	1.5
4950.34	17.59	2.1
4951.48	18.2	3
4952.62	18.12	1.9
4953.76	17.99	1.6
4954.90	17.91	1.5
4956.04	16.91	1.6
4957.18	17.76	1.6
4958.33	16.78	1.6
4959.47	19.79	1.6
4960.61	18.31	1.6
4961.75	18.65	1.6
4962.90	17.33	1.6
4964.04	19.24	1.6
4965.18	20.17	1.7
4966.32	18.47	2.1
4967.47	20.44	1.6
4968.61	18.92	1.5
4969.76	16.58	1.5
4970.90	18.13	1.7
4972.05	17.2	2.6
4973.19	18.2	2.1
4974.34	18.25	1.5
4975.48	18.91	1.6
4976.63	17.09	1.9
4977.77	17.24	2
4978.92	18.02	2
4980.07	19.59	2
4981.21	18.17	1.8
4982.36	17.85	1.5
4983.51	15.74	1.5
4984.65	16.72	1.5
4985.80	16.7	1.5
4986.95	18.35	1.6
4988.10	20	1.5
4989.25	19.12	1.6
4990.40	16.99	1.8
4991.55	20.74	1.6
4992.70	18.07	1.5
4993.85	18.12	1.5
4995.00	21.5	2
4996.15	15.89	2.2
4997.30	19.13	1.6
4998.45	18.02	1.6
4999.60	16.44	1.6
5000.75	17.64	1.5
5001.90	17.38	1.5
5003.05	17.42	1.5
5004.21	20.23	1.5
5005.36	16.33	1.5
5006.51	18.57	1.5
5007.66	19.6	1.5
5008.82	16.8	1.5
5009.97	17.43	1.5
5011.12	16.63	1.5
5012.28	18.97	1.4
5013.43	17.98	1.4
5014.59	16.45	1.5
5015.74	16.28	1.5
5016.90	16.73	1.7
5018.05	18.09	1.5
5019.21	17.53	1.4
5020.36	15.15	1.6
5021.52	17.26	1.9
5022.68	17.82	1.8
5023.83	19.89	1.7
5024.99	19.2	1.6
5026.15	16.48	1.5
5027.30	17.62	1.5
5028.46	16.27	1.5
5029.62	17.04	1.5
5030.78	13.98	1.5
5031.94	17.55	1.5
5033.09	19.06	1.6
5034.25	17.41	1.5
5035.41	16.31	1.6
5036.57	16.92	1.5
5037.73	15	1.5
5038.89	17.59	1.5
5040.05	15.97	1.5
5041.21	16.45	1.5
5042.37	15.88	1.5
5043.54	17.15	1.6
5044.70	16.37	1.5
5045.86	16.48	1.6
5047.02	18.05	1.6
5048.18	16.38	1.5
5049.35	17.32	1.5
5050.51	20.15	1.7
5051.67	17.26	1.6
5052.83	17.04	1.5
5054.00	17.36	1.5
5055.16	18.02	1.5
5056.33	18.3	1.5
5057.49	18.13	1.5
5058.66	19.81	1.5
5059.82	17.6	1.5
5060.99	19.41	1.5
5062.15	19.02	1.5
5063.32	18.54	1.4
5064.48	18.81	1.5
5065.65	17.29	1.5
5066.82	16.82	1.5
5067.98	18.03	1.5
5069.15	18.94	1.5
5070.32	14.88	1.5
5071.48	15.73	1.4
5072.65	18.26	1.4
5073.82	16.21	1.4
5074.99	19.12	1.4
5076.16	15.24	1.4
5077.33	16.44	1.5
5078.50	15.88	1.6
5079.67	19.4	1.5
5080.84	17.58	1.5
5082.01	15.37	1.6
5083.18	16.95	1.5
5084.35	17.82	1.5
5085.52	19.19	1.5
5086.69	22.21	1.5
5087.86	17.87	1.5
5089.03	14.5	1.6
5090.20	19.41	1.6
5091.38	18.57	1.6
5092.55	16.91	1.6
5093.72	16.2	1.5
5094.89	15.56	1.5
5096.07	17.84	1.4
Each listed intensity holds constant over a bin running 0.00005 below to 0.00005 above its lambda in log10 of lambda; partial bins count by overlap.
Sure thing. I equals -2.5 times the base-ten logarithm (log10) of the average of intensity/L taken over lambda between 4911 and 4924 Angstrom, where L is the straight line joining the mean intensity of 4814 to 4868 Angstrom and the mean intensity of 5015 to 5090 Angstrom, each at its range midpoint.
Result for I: 0.020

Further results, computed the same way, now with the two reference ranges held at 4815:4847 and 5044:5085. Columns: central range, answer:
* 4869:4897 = 0.083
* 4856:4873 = 0.155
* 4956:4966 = -0.038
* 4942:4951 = -0.050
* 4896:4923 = 0.007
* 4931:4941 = -0.040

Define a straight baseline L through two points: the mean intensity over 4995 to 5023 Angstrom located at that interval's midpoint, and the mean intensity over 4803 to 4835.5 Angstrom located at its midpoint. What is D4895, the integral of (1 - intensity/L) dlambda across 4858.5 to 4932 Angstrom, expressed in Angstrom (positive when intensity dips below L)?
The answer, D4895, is 3.2 Angstrom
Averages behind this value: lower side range 18.2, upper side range 17.6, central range 17.2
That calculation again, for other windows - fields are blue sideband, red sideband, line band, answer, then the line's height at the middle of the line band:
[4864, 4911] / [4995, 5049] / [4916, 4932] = -0.8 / 17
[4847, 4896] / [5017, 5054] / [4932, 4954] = -2.3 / 16.8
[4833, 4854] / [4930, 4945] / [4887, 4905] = -0.1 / 18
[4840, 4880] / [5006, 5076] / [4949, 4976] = -1.8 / 17.1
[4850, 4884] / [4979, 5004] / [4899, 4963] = -3.7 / 17.2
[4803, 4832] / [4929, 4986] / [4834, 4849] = 0.6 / 18.2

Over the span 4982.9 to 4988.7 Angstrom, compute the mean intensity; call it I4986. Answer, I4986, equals 17.5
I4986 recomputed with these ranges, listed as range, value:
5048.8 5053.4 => 18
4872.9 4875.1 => 14.9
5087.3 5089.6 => 16.2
